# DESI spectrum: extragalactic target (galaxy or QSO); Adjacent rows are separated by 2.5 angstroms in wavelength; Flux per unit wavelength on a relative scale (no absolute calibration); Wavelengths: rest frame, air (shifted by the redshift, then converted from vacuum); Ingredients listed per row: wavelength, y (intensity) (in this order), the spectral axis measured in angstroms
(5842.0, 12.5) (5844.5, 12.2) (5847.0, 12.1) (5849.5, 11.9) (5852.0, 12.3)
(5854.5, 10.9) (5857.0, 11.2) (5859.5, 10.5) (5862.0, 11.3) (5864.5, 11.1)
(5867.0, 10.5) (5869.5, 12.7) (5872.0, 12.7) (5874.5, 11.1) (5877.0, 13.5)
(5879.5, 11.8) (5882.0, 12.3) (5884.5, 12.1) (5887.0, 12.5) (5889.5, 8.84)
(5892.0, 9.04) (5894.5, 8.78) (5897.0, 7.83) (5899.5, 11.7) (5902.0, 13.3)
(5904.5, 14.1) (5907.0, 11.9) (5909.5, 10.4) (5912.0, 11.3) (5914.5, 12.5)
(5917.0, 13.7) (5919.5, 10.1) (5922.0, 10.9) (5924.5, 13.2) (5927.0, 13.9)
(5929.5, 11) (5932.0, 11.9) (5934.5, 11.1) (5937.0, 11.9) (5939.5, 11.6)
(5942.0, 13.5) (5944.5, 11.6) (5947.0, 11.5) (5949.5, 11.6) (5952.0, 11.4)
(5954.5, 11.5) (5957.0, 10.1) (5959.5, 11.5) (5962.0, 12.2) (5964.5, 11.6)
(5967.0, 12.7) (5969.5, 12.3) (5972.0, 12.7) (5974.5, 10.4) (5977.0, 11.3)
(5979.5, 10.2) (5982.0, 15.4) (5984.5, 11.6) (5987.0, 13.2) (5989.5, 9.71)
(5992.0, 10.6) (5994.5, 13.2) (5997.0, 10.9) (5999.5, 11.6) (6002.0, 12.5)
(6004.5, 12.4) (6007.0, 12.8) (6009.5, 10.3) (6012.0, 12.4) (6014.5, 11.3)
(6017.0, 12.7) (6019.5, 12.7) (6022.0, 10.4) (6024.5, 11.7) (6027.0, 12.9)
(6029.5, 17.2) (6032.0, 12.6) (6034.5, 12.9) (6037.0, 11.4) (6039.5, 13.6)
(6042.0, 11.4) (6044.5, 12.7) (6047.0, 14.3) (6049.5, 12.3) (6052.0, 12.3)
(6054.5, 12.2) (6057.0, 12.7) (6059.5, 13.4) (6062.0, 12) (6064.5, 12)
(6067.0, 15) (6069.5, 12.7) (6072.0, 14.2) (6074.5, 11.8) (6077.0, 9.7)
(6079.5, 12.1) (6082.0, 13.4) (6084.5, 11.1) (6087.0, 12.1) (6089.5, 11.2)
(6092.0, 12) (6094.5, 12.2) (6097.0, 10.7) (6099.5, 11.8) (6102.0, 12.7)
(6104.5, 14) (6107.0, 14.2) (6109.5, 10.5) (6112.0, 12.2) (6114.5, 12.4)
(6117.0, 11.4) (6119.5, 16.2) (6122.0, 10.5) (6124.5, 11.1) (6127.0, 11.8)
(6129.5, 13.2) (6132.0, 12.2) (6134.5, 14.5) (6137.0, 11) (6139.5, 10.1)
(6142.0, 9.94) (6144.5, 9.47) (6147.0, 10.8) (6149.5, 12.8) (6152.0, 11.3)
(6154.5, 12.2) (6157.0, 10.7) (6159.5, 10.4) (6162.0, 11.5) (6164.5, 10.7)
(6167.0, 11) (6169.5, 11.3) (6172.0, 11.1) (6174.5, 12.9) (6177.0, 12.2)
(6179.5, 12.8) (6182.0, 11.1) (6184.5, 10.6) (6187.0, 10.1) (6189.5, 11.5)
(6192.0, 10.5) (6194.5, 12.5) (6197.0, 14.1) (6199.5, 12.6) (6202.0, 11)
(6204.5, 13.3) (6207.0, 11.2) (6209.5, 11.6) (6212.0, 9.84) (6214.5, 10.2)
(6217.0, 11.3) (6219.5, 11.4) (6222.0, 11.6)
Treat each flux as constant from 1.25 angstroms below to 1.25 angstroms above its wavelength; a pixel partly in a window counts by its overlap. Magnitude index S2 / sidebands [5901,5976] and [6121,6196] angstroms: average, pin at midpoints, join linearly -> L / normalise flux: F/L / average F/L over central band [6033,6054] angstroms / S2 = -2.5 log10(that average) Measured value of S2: -0.08 mag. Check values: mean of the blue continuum 11.9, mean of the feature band 12.6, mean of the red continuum 11.4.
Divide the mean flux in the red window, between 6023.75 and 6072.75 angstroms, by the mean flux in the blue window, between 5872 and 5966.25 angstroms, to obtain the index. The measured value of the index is 1.12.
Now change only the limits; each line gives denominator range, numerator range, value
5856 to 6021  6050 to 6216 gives 1.02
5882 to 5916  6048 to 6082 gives 1.12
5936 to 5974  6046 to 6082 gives 1.07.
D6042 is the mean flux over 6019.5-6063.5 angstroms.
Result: 12.7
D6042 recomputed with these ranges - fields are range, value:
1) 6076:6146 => 11.9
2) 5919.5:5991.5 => 11.8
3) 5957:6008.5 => 11.9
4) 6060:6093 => 12.3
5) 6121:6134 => 11.9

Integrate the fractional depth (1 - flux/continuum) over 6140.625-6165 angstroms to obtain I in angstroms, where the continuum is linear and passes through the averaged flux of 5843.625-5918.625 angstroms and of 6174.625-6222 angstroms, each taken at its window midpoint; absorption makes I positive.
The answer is 1.2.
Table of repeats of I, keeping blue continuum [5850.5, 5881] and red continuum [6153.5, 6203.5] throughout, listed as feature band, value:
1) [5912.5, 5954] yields -1.1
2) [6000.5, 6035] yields -2.6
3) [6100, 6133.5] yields -2.7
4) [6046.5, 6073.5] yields -3.2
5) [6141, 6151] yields 0.7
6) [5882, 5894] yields 1.0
